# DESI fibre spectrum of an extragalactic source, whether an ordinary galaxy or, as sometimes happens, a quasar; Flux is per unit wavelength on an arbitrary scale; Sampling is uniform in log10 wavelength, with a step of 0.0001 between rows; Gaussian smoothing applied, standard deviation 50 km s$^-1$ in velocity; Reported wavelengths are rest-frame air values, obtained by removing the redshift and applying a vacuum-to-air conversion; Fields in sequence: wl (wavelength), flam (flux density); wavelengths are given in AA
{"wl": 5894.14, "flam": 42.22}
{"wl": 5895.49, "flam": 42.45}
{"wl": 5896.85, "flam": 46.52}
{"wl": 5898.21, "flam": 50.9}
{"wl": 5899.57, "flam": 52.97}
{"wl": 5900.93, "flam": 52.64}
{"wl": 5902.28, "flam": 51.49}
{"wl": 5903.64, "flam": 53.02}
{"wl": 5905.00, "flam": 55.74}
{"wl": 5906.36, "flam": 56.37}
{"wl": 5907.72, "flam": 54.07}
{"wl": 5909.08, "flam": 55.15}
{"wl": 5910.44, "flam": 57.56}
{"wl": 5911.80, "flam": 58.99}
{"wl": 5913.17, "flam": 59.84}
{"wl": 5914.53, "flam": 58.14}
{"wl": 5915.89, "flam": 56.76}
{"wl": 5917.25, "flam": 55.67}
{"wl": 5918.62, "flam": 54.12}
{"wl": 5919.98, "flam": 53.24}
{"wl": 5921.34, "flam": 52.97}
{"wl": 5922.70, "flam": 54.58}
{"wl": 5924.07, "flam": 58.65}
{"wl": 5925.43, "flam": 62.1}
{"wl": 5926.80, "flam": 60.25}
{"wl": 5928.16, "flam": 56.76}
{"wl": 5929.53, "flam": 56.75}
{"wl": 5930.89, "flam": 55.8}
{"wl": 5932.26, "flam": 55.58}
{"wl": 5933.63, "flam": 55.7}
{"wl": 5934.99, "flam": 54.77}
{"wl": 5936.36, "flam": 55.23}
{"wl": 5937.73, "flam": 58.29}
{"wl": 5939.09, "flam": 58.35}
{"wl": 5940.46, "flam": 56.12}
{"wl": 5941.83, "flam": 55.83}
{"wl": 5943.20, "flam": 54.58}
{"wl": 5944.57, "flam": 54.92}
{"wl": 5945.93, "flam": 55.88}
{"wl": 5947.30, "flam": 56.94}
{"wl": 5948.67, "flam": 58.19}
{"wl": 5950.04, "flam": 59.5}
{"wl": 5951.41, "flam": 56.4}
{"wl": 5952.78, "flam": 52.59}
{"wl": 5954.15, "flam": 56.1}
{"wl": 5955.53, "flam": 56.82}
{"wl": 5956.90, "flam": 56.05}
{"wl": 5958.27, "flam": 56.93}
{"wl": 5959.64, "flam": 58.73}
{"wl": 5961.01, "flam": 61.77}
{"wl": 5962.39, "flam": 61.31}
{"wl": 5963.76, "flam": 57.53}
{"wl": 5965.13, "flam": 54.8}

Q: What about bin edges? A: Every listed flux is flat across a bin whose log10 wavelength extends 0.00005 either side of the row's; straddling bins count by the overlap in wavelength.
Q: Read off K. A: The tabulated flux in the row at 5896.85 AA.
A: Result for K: 46.52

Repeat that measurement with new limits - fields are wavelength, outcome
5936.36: 55.23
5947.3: 56.94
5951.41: 56.4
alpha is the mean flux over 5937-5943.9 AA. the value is 56.6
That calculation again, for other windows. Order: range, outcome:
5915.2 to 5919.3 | 55.5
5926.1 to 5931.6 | 57.3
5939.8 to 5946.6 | 55.5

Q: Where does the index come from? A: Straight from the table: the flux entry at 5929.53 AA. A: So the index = 56.75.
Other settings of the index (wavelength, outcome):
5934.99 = 54.77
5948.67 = 58.19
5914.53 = 58.14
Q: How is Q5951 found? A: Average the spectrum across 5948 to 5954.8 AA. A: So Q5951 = 56.6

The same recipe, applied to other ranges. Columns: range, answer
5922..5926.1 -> 58.4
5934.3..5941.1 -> 56.6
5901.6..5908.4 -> 54.2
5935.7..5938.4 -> 56.7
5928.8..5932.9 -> 56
